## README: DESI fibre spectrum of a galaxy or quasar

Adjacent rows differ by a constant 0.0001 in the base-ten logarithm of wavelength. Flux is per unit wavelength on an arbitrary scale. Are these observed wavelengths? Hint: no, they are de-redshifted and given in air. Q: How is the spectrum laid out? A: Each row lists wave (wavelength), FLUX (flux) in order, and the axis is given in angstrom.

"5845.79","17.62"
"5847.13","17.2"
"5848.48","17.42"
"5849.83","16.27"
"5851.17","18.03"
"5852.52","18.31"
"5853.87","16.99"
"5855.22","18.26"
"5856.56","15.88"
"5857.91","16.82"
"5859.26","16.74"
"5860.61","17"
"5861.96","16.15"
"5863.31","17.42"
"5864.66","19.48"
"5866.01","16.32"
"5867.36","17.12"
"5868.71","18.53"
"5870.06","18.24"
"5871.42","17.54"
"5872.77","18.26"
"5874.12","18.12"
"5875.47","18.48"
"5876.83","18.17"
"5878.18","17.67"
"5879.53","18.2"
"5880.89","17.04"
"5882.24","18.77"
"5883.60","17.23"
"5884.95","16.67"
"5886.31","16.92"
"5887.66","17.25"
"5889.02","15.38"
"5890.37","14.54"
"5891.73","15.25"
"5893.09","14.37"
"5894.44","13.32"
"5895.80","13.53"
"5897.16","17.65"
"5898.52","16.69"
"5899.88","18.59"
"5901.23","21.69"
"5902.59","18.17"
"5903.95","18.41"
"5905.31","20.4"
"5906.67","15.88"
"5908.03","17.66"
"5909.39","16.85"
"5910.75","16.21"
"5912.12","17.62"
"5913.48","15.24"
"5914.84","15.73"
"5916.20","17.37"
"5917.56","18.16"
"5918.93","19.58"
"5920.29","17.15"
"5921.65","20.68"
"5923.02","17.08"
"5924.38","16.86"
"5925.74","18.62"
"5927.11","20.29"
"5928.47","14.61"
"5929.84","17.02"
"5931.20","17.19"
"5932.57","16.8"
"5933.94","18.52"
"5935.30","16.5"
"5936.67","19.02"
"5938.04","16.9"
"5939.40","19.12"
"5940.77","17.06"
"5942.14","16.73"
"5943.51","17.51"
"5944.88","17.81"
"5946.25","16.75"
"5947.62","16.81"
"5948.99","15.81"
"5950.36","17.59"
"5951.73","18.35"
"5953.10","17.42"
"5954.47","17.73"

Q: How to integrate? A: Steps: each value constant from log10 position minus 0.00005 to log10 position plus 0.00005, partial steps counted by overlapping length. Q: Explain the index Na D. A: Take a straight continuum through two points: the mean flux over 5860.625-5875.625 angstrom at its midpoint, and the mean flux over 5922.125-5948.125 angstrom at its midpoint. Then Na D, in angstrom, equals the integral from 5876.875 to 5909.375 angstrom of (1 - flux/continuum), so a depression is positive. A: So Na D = 1.1 angstrom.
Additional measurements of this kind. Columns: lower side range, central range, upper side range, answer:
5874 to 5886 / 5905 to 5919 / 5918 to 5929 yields 0.7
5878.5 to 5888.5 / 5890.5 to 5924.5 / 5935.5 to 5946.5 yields 0.6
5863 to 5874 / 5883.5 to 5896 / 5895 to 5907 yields 1.7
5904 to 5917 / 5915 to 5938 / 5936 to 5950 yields -0.7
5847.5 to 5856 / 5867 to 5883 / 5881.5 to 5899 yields -1.4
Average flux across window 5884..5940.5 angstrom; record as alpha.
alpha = 17.2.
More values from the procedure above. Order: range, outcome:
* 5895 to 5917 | 17.3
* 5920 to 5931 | 17.8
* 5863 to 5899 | 17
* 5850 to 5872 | 17.4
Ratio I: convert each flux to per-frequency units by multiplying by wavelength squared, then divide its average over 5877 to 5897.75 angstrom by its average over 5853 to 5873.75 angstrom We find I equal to 0.9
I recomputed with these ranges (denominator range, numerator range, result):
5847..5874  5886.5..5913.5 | 0.98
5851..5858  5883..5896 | 0.90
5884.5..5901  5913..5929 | 1.12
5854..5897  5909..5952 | 1.05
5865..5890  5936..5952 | 1.02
